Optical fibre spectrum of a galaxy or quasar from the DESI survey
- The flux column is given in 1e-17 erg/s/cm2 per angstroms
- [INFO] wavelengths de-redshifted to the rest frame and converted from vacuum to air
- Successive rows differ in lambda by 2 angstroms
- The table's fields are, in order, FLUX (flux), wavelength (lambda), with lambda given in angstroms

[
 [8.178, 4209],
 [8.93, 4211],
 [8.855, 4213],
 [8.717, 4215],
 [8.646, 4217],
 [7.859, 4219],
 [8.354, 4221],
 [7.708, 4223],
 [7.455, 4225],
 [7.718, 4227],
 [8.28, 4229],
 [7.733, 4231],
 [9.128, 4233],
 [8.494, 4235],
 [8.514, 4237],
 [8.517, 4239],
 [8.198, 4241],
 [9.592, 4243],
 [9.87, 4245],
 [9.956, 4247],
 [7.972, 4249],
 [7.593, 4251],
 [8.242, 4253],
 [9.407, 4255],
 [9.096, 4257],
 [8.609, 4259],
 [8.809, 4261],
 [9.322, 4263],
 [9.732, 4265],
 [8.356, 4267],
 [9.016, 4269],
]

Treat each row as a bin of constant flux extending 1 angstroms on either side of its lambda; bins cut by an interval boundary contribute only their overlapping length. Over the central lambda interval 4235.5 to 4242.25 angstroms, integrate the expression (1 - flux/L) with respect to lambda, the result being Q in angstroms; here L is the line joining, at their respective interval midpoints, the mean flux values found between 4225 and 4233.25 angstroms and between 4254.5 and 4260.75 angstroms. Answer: -0.1 angstroms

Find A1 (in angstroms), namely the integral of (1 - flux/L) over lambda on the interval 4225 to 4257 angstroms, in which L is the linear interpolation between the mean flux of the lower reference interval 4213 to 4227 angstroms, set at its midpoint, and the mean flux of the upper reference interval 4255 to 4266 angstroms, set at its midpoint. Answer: 0.3 angstroms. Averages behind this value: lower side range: 8.15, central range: 8.59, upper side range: 9.14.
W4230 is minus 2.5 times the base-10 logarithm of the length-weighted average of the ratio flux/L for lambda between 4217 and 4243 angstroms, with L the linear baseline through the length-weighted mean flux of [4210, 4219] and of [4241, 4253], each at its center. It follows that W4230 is 0.07 mag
